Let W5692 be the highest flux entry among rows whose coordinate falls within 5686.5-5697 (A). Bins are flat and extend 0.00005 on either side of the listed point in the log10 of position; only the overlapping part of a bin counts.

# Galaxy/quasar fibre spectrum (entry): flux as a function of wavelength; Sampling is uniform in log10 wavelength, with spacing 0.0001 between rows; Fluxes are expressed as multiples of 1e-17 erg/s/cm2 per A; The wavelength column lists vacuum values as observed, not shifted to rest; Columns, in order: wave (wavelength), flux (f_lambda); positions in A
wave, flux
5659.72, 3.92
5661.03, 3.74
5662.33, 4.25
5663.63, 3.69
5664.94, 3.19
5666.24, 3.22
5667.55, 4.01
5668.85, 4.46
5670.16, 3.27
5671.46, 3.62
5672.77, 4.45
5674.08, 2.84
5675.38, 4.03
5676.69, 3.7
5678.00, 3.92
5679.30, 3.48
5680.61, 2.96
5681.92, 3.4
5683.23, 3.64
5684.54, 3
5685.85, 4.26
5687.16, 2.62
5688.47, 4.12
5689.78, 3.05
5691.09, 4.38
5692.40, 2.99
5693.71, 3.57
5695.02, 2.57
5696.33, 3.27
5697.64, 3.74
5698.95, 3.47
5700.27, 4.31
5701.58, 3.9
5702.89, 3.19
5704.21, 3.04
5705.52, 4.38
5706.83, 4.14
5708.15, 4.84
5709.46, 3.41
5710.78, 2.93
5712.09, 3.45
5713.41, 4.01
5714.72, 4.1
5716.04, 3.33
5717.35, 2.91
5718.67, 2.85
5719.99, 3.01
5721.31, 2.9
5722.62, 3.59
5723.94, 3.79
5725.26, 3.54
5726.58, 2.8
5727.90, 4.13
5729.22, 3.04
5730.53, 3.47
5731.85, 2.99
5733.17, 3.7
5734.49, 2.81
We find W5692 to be 4.38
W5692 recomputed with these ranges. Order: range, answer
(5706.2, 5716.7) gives 4.84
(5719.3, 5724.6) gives 3.79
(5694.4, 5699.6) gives 3.74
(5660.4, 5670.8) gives 4.46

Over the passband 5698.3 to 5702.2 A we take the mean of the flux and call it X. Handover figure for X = 3.89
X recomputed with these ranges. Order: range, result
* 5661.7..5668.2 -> 3.67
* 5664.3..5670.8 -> 3.63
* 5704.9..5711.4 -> 3.94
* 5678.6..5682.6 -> 3.29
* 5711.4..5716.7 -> 3.72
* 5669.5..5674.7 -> 3.55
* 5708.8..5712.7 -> 3.27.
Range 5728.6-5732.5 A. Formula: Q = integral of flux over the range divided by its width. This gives 3.18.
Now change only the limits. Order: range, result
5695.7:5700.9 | 3.69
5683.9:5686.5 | 3.63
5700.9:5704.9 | 3.39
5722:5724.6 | 3.69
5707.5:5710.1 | 4.13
